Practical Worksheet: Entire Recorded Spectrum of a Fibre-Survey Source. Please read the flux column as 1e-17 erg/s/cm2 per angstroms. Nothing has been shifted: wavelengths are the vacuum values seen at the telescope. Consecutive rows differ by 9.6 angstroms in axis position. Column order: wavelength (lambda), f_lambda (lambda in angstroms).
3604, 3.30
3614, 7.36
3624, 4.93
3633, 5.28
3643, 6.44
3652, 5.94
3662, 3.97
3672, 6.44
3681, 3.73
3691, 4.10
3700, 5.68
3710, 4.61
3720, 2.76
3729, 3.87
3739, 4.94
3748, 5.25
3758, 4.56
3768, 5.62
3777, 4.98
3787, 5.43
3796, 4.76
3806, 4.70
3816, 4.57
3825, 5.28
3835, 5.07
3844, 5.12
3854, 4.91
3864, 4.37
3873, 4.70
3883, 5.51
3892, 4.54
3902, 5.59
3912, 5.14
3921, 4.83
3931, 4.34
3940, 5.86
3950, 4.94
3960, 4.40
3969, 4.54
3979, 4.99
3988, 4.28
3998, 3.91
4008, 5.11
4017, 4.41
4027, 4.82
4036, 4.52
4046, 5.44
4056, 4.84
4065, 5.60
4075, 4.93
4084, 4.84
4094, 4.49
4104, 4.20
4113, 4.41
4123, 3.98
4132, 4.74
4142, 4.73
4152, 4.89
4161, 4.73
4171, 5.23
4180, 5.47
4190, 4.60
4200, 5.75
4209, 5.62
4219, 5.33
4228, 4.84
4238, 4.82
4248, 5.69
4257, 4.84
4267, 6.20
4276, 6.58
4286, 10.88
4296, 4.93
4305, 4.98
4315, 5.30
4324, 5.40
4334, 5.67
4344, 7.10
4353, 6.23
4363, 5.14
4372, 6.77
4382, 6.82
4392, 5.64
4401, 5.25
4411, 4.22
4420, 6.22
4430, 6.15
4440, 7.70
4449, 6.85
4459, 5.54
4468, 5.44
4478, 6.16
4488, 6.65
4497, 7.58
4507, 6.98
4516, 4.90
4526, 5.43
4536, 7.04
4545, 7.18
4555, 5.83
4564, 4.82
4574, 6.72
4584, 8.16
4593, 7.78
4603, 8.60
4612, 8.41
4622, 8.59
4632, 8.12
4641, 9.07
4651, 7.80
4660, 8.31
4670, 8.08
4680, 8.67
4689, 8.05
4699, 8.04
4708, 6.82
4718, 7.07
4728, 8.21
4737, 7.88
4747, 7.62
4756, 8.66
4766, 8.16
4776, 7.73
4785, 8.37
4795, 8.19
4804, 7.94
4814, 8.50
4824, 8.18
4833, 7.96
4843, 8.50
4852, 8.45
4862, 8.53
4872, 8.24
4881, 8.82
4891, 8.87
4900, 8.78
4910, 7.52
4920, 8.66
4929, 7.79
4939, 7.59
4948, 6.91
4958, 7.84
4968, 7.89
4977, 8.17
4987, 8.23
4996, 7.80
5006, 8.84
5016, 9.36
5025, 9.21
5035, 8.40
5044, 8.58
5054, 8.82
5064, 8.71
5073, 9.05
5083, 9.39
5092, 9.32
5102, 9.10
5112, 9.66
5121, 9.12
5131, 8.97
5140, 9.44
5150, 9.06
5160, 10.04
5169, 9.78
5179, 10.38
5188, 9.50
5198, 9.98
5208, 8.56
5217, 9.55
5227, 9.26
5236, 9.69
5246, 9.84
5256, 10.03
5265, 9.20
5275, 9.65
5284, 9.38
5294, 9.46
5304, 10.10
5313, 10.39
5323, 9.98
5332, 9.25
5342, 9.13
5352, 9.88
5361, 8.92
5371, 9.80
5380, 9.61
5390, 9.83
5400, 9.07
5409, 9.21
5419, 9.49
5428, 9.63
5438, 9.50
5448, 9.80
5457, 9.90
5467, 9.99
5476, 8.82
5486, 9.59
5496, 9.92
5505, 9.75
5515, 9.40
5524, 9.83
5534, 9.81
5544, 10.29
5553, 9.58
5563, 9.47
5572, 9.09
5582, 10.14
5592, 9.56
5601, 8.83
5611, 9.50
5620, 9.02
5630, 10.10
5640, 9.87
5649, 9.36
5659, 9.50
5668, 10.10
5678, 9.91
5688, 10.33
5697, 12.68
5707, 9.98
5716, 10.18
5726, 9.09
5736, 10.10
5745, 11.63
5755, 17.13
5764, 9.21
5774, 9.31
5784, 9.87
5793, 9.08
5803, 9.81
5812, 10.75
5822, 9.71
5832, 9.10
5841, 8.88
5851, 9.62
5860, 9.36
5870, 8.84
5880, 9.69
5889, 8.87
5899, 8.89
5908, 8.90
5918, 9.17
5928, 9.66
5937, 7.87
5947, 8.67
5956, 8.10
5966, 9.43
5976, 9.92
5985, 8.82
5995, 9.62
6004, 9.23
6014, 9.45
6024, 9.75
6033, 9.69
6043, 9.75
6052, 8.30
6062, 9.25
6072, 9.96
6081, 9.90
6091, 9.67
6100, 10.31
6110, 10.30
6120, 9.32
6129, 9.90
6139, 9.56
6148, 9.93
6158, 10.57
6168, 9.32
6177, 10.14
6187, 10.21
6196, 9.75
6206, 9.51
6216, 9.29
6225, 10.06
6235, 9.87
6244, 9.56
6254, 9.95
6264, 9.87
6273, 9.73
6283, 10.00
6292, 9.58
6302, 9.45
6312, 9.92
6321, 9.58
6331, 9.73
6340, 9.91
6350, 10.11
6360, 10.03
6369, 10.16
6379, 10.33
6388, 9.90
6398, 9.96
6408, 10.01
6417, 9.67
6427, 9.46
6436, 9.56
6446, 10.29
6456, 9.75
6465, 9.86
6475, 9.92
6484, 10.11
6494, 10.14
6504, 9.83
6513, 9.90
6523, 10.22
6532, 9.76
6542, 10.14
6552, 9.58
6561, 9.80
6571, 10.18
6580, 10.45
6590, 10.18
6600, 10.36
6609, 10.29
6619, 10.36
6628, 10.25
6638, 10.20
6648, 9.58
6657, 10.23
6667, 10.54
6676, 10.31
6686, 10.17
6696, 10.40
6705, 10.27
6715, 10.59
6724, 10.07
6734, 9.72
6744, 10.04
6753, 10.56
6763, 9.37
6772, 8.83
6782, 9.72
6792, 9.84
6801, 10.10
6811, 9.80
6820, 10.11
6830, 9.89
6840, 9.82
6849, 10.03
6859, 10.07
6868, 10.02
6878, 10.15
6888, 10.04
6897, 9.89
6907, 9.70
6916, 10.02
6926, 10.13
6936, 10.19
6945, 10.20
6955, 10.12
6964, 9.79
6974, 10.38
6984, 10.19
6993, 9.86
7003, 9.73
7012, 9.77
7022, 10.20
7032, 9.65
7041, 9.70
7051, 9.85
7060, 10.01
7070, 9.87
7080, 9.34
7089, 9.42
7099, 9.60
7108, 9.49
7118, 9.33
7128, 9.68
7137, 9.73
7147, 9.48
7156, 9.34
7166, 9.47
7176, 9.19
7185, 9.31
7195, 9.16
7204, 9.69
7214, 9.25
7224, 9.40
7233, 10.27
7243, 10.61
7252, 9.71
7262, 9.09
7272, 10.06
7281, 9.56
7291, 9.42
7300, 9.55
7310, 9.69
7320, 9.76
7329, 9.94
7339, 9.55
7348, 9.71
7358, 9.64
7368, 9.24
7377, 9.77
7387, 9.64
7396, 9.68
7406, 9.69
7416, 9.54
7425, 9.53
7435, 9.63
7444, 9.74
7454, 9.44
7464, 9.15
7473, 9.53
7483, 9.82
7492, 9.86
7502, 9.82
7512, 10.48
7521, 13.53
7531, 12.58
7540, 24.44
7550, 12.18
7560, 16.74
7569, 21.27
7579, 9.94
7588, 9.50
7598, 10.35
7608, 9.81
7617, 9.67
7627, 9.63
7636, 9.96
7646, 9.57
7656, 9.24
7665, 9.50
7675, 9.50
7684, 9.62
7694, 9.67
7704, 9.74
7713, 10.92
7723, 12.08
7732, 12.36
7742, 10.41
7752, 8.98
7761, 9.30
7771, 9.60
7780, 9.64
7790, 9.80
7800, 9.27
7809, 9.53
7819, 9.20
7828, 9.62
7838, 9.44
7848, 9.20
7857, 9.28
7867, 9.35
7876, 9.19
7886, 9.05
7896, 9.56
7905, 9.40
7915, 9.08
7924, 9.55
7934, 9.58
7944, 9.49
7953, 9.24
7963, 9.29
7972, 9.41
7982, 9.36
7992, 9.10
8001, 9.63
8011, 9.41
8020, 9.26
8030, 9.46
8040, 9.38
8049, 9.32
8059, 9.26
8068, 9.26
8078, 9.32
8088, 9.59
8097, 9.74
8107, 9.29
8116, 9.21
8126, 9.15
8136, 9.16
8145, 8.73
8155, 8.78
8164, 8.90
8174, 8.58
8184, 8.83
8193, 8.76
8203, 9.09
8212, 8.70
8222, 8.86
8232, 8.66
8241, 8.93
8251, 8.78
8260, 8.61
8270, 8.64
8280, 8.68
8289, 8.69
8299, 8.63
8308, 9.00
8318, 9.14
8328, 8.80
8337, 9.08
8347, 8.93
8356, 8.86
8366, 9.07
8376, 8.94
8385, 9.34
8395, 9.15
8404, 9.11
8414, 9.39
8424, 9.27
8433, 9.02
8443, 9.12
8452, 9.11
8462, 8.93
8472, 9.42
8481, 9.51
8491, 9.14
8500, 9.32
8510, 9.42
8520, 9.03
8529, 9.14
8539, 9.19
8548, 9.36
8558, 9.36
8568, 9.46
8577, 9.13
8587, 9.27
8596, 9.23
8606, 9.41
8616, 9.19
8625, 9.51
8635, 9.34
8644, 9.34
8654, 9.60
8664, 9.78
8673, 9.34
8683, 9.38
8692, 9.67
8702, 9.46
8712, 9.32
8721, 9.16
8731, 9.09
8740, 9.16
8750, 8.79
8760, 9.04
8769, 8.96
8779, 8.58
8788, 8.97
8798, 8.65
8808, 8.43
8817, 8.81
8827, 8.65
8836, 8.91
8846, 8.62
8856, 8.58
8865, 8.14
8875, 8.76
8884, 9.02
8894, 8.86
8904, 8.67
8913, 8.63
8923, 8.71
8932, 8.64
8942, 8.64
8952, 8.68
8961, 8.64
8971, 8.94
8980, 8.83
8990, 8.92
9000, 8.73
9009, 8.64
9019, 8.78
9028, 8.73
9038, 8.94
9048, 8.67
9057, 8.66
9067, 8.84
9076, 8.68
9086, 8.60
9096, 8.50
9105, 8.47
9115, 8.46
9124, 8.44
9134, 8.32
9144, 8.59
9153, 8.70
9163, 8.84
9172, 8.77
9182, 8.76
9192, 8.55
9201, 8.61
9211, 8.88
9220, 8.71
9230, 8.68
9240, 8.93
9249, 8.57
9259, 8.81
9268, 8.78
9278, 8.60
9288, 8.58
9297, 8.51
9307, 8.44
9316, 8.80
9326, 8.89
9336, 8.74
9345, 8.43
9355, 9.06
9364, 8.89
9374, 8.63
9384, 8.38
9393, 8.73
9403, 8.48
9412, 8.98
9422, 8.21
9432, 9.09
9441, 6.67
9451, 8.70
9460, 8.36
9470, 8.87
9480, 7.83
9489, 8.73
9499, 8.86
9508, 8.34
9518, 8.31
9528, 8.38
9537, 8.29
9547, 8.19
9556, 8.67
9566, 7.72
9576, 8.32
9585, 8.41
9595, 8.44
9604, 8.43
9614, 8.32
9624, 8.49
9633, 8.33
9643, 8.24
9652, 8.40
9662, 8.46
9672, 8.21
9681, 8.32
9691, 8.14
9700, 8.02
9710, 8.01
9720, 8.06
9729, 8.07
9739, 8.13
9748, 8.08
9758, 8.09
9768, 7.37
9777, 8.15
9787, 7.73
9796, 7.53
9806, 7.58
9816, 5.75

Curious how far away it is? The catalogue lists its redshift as 0.149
